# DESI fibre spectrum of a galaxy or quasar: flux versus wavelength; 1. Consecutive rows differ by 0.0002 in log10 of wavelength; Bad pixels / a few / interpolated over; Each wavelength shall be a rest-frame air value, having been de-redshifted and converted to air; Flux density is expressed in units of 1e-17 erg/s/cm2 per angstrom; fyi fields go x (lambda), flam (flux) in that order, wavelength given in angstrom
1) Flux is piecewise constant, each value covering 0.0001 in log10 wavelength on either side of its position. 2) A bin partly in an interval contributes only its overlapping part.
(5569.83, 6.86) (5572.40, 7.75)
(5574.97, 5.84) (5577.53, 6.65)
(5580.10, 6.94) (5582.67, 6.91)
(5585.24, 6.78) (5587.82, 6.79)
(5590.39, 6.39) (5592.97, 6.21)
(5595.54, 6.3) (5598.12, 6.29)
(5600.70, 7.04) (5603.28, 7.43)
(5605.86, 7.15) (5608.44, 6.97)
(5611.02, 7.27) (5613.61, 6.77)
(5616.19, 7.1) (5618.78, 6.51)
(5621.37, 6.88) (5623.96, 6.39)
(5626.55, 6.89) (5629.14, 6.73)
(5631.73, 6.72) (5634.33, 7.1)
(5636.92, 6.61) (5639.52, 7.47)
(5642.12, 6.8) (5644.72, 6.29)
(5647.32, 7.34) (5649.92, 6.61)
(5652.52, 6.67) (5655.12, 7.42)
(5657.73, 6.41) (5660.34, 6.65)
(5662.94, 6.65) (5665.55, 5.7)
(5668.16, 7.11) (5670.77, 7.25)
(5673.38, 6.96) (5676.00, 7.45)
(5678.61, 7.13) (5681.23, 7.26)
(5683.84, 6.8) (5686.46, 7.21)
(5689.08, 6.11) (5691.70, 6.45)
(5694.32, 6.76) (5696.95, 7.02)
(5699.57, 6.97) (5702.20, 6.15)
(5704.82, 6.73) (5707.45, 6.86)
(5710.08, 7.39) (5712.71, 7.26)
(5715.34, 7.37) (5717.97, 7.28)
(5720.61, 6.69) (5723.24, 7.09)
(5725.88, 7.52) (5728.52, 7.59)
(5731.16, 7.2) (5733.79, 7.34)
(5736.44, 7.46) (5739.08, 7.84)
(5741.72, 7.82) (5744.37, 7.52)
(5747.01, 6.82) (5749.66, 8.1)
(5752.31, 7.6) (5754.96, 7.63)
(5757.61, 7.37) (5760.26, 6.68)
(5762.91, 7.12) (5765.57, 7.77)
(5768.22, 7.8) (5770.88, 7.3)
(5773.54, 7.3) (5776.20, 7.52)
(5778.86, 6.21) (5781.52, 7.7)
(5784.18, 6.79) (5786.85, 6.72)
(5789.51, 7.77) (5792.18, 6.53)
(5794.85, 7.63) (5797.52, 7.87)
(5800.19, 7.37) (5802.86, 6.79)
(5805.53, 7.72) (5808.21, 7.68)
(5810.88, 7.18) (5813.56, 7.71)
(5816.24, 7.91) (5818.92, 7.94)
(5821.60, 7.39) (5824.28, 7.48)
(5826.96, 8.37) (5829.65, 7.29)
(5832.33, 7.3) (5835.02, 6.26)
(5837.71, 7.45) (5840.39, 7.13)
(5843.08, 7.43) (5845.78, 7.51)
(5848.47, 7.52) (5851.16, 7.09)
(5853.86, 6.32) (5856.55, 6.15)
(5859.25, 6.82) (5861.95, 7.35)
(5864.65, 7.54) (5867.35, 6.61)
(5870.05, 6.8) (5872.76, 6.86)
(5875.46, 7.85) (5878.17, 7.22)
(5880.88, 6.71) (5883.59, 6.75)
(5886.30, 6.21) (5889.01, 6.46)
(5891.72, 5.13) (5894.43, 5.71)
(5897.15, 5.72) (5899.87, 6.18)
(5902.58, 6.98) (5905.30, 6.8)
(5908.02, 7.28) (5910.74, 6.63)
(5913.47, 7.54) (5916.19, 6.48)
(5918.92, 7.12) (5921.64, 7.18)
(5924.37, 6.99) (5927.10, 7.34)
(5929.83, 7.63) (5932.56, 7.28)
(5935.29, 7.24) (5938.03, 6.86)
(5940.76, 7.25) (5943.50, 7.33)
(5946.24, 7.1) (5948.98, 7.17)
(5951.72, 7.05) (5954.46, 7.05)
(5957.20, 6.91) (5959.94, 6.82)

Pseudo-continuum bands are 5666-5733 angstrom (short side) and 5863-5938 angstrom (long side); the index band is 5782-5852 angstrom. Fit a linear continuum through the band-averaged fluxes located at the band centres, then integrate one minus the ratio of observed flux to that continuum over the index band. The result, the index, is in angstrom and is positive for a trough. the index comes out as -4.9 angstrom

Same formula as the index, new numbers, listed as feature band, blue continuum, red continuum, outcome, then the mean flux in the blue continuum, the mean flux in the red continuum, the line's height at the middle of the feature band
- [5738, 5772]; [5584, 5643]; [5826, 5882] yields -2.4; 6.81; 7.12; 6.99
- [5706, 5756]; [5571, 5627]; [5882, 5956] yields -4.3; 6.78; 6.83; 6.8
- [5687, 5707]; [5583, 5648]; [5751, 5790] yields 1.2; 6.8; 7.28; 7.05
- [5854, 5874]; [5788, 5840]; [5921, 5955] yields 1.4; 7.45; 7.19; 7.34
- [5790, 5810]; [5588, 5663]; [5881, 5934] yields -1.9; 6.8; 6.71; 6.74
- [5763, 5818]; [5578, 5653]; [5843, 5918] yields -4.8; 6.8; 6.76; 6.78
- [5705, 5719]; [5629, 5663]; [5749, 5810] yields -0.2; 6.83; 7.34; 7.08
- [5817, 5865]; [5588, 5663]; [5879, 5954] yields -3.0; 6.8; 6.83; 6.82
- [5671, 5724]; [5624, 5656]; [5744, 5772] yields 1.4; 6.86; 7.43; 7.14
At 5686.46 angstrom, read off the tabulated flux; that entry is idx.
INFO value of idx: 7.21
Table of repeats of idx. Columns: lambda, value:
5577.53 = 6.65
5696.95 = 7.02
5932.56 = 7.28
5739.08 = 7.84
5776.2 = 7.52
